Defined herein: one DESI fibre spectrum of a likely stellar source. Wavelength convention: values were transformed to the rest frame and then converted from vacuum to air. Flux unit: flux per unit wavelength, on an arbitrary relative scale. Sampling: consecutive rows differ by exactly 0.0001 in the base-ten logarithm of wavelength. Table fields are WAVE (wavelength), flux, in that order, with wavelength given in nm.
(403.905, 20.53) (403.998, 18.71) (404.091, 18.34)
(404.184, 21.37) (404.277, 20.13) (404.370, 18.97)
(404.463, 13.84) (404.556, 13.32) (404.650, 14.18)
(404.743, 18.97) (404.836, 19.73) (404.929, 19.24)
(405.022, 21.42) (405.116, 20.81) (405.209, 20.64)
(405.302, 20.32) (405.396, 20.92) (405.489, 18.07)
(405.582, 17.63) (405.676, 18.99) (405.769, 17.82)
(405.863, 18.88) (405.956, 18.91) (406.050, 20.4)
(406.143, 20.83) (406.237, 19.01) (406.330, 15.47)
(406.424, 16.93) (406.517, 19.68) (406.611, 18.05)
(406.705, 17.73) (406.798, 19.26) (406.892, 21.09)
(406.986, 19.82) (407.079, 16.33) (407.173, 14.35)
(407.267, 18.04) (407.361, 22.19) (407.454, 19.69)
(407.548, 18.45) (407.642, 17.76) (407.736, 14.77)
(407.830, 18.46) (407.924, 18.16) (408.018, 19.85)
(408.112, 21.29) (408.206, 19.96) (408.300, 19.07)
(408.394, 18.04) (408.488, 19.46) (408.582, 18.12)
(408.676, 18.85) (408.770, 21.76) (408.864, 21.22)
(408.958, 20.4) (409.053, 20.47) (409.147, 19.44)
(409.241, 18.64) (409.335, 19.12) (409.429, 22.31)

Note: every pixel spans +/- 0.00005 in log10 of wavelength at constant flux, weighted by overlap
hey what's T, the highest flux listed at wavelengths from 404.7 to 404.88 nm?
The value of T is 19.73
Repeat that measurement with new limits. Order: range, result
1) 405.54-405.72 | 18.99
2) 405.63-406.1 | 20.4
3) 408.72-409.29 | 21.76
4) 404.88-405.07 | 21.42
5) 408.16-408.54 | 19.96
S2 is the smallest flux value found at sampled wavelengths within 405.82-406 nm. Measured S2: 18.88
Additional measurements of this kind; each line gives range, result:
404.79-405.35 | 19.24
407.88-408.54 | 18.04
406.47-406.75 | 17.73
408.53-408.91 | 18.12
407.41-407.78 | 14.77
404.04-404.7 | 13.32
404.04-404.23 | 18.34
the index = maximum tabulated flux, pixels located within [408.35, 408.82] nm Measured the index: 21.76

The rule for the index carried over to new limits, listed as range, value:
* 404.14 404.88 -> 21.37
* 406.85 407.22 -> 21.09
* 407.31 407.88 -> 22.19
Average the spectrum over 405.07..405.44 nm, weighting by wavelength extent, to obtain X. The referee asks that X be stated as 20.7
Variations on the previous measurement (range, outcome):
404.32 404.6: 15.5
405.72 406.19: 19.4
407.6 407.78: 16.2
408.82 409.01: 20.7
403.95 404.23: 19.5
